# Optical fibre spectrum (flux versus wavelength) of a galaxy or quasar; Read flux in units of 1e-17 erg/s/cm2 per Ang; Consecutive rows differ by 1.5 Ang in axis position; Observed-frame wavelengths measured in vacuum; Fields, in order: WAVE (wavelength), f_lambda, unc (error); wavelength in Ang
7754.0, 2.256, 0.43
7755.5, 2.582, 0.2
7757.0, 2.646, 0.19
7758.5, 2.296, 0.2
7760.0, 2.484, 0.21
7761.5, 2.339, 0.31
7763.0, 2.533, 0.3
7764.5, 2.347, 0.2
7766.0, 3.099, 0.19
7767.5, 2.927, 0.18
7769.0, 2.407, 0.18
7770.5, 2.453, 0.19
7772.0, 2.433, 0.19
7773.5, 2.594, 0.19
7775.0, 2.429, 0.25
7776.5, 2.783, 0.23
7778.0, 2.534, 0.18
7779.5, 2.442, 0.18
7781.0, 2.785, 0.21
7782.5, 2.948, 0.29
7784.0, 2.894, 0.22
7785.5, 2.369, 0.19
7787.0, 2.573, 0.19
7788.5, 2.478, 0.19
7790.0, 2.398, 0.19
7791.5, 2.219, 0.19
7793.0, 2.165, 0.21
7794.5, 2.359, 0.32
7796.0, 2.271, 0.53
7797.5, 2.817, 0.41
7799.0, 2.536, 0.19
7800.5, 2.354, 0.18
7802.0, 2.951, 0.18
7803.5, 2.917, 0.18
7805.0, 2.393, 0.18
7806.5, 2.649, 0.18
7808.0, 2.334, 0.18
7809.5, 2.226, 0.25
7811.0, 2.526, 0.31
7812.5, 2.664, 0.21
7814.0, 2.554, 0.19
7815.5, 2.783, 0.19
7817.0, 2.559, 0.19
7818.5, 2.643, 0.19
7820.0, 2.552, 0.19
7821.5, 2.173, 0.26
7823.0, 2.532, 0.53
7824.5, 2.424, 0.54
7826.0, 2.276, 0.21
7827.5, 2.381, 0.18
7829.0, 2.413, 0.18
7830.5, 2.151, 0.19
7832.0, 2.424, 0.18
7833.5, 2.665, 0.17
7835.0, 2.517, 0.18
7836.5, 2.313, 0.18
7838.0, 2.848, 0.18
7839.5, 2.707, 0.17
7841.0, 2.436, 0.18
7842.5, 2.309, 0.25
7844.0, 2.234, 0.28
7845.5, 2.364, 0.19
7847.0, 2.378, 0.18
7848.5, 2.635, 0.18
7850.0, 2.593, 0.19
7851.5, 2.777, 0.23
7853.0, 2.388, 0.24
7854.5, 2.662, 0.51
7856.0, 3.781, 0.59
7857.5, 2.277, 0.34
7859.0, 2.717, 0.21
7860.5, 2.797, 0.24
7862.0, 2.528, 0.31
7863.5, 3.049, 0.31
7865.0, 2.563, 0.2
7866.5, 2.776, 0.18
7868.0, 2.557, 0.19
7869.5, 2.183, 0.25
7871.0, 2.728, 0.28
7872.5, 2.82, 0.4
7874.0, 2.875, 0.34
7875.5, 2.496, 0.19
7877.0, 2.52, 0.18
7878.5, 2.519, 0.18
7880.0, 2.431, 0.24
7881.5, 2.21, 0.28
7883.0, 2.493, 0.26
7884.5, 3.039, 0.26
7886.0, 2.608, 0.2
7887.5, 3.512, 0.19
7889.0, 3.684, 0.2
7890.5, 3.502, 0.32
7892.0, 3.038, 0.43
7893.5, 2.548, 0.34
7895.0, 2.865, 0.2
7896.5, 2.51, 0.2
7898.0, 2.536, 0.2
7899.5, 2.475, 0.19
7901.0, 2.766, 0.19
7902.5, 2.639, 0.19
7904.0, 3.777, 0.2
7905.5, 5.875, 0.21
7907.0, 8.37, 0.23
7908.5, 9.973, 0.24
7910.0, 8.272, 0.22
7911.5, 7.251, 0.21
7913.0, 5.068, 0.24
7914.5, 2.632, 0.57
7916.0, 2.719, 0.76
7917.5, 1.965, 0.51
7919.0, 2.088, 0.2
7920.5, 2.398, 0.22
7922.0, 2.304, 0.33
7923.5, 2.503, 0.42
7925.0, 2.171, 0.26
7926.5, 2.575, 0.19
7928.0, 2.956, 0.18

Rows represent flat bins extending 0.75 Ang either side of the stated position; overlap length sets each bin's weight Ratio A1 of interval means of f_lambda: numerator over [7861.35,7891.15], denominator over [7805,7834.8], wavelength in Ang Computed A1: 1.12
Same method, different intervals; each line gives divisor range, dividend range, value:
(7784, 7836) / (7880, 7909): 1.46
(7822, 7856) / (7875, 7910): 1.44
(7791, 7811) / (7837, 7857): 1.05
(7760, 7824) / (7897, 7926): 1.60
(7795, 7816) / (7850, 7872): 1.05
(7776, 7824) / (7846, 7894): 1.08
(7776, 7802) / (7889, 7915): 1.76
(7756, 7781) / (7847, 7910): 1.25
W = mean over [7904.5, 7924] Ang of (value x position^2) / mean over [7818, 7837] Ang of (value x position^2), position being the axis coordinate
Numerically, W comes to 2.0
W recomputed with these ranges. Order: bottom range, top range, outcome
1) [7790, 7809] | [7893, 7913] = 1.98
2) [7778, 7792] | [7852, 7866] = 1.09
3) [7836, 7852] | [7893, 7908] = 1.52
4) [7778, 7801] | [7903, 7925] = 1.87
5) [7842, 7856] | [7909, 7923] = 1.57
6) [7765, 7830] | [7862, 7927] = 1.35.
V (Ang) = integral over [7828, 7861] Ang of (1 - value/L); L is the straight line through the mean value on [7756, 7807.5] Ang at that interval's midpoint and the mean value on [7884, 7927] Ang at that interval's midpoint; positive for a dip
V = 6.2 Ang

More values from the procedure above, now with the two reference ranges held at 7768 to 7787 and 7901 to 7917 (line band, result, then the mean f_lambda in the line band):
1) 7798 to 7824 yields 6.0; 2.55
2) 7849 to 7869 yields 7.5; 2.72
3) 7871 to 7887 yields 7.3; 2.62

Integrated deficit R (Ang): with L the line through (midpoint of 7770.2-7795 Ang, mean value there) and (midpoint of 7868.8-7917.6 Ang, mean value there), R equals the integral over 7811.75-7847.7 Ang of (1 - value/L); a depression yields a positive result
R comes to 6.2 Ang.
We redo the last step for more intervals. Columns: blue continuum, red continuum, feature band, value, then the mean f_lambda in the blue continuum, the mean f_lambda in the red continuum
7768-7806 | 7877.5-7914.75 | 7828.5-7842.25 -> 2.94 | 2.54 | 3.95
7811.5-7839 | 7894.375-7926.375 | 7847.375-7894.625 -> 7.41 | 2.5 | 3.94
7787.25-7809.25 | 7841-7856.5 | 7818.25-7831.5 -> 0.79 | 2.48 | 2.58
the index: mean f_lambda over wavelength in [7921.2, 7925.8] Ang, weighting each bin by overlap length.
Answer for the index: 2.33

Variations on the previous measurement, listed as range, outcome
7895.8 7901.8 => 2.57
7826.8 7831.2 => 2.32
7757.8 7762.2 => 2.37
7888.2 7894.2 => 3.2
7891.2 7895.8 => 2.82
